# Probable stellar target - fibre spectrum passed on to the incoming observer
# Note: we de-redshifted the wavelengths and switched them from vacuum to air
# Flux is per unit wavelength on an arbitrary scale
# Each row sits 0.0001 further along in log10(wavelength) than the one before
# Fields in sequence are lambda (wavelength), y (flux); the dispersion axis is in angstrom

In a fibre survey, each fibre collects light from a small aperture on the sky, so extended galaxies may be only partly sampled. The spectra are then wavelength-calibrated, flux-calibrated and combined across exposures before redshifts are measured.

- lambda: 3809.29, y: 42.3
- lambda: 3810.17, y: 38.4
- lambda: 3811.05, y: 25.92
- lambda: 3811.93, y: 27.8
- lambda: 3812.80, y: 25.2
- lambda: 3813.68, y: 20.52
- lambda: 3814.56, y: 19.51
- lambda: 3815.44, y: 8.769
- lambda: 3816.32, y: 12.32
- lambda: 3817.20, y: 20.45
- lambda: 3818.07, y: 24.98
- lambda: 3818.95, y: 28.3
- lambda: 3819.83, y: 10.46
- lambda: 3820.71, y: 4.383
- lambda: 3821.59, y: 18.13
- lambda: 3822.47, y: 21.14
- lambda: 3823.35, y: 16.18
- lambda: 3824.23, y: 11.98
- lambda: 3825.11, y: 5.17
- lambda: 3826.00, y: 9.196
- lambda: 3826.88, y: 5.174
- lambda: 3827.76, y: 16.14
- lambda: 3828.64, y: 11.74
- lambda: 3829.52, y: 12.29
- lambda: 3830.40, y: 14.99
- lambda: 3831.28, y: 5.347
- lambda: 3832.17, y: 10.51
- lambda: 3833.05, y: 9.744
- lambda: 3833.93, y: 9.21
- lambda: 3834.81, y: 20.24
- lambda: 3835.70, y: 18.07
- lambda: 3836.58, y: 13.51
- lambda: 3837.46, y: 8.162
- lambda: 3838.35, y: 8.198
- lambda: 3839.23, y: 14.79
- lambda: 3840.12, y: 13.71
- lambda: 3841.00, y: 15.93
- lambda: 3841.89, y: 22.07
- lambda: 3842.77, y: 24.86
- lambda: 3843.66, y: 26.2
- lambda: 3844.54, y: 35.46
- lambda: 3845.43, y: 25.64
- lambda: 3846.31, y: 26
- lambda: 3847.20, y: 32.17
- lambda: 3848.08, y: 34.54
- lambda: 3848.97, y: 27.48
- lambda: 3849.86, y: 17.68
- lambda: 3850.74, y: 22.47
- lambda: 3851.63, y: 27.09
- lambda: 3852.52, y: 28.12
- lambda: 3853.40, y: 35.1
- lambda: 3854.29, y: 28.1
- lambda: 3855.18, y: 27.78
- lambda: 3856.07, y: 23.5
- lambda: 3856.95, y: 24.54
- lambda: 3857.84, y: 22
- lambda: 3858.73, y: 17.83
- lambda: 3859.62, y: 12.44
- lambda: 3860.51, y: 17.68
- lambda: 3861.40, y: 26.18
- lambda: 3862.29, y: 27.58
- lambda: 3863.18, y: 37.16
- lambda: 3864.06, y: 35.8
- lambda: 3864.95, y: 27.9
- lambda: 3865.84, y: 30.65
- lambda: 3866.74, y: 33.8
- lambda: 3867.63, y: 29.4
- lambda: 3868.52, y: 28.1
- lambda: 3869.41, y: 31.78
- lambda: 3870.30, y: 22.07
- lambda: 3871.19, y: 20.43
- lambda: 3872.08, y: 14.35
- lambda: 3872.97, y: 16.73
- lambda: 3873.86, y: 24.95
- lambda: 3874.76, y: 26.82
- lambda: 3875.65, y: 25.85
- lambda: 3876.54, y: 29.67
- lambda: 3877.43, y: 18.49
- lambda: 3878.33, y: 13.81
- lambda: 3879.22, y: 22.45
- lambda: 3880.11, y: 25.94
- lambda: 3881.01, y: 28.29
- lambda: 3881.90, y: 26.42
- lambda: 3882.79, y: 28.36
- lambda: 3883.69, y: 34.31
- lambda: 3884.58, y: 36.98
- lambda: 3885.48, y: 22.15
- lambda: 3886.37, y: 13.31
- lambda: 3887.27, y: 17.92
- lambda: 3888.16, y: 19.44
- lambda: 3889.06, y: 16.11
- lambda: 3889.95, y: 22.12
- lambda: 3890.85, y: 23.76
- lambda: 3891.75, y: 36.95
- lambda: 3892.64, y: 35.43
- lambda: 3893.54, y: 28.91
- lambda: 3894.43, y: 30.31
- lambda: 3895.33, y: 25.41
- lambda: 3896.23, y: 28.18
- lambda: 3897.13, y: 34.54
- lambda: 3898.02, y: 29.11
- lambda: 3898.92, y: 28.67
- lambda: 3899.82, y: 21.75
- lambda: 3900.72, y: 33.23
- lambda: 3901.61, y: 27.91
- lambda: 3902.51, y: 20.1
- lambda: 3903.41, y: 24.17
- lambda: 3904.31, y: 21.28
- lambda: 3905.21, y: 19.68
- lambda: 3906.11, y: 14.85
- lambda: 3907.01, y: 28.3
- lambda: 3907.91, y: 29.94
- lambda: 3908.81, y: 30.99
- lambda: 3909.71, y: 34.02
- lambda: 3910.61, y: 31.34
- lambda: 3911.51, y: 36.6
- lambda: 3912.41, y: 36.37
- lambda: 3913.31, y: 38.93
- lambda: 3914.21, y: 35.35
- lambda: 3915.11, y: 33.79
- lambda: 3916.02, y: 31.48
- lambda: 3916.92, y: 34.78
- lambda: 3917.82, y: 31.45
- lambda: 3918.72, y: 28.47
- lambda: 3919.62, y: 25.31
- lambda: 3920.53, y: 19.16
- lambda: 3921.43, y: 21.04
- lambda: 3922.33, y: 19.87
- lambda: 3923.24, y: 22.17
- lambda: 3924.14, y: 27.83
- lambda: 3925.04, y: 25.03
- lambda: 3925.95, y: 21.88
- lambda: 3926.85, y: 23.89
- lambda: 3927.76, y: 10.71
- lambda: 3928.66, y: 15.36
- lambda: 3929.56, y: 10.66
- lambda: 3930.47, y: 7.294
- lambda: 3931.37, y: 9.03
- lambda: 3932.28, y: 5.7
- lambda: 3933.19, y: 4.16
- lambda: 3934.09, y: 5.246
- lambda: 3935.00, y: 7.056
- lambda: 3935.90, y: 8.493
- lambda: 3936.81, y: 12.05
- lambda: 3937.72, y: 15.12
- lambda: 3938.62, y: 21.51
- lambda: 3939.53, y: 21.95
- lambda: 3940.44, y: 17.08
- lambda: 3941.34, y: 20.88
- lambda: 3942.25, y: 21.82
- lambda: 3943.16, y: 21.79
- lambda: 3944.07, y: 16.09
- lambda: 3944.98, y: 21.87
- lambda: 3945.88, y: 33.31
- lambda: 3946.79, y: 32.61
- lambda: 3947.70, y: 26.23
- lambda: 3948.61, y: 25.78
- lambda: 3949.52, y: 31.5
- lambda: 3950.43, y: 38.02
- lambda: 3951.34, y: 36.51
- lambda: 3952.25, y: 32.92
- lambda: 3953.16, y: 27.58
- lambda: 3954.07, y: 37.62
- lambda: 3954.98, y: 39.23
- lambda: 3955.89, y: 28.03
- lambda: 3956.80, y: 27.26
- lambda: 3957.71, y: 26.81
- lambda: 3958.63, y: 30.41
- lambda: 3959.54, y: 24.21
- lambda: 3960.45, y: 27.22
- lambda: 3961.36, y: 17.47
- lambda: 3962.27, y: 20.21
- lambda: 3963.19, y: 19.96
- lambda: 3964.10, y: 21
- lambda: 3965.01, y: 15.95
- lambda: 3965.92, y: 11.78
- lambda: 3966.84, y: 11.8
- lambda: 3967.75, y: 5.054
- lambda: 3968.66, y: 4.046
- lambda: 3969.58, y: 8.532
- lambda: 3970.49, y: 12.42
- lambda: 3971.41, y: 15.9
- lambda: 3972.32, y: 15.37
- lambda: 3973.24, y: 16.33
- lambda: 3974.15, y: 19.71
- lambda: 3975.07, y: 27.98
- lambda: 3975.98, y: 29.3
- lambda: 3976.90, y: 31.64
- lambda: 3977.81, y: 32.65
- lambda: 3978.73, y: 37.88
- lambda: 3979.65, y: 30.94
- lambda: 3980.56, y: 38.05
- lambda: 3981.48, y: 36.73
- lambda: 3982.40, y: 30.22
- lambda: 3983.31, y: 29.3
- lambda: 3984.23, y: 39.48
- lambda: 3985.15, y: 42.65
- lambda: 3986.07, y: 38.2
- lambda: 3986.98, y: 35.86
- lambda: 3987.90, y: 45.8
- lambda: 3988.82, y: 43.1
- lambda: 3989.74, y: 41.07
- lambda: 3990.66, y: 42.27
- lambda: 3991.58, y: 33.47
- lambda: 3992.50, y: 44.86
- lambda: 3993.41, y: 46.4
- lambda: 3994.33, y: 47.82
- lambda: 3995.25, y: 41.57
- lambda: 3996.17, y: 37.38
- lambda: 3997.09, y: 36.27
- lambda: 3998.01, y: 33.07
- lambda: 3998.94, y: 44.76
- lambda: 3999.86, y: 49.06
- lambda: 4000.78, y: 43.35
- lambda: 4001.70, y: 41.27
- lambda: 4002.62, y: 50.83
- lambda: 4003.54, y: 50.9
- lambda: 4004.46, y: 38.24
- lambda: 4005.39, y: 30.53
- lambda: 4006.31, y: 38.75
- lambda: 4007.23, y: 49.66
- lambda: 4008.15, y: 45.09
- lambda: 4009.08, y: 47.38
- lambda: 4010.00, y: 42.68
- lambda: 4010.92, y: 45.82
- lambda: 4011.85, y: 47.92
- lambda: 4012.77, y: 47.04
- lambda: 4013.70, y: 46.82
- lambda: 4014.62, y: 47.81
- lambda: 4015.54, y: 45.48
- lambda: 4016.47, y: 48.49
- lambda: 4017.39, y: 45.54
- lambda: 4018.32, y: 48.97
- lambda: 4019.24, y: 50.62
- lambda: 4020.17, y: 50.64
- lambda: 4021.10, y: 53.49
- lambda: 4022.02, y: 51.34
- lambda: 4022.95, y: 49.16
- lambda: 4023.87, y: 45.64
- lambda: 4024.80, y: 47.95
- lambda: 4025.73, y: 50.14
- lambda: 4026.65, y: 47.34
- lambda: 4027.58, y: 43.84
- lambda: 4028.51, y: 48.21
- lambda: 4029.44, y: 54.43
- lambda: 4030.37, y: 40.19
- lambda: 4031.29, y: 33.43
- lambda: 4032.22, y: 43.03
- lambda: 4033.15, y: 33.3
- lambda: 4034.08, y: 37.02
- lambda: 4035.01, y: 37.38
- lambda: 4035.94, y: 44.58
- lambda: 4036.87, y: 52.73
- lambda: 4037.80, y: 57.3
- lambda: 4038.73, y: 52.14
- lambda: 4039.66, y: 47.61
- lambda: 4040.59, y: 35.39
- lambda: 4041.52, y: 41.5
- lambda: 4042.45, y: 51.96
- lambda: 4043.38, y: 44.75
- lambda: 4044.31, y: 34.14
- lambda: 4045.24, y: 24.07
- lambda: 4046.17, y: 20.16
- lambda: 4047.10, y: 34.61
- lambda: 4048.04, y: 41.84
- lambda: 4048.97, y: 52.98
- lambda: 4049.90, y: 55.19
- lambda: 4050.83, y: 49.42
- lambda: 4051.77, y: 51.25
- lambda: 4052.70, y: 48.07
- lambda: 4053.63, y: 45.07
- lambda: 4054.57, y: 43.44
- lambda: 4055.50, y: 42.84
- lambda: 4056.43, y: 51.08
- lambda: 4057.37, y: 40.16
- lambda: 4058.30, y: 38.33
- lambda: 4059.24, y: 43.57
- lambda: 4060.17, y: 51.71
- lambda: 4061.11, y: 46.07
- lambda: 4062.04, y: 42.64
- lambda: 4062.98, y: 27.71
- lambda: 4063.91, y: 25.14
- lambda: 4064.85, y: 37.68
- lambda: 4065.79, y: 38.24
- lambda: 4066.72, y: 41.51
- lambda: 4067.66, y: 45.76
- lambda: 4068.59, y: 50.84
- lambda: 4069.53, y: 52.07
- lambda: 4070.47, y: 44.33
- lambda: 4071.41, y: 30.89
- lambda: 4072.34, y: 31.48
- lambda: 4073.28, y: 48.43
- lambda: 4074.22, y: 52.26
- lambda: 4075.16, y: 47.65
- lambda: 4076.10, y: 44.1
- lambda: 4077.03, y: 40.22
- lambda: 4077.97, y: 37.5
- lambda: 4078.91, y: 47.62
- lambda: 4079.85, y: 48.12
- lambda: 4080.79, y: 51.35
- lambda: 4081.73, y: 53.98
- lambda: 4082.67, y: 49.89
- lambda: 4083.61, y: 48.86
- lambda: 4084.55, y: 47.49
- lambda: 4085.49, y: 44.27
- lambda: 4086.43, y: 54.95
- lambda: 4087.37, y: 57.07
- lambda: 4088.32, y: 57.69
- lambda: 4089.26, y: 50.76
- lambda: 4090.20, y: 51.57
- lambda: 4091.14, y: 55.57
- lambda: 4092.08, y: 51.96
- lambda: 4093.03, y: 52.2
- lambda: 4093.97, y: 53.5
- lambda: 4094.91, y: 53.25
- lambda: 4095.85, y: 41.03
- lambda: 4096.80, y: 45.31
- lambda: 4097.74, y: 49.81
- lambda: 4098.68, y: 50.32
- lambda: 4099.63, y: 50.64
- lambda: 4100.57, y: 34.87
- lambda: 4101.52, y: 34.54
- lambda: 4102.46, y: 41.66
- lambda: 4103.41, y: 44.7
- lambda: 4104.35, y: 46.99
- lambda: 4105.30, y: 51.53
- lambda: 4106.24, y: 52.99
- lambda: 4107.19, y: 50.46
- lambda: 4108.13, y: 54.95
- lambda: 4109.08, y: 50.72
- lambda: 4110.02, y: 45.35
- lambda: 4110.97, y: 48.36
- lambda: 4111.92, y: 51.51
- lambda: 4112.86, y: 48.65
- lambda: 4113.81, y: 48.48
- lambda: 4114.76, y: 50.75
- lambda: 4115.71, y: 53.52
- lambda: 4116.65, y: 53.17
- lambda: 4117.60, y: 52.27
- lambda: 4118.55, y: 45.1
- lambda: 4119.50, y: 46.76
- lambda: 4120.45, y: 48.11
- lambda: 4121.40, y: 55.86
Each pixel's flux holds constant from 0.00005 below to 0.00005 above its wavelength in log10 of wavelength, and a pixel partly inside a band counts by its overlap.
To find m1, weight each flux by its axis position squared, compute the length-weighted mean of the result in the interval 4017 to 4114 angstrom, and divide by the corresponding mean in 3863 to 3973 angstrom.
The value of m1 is 2.1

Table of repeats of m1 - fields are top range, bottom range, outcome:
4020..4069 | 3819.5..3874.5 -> 2.34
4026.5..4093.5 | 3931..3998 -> 1.78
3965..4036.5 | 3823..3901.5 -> 1.80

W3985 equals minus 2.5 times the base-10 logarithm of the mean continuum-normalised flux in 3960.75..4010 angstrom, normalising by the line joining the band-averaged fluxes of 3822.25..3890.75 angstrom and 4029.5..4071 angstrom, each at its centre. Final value 0.11 mag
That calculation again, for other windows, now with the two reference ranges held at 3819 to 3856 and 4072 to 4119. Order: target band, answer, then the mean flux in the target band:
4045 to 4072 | 0.06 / 42.1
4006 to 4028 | -0.20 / 47.5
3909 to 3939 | 0.28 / 21.6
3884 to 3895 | -0.04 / 25.4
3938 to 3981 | 0.33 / 24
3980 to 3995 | -0.11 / 39.7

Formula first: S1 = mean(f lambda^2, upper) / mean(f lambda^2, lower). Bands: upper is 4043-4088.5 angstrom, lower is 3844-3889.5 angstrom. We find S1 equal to 1.9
